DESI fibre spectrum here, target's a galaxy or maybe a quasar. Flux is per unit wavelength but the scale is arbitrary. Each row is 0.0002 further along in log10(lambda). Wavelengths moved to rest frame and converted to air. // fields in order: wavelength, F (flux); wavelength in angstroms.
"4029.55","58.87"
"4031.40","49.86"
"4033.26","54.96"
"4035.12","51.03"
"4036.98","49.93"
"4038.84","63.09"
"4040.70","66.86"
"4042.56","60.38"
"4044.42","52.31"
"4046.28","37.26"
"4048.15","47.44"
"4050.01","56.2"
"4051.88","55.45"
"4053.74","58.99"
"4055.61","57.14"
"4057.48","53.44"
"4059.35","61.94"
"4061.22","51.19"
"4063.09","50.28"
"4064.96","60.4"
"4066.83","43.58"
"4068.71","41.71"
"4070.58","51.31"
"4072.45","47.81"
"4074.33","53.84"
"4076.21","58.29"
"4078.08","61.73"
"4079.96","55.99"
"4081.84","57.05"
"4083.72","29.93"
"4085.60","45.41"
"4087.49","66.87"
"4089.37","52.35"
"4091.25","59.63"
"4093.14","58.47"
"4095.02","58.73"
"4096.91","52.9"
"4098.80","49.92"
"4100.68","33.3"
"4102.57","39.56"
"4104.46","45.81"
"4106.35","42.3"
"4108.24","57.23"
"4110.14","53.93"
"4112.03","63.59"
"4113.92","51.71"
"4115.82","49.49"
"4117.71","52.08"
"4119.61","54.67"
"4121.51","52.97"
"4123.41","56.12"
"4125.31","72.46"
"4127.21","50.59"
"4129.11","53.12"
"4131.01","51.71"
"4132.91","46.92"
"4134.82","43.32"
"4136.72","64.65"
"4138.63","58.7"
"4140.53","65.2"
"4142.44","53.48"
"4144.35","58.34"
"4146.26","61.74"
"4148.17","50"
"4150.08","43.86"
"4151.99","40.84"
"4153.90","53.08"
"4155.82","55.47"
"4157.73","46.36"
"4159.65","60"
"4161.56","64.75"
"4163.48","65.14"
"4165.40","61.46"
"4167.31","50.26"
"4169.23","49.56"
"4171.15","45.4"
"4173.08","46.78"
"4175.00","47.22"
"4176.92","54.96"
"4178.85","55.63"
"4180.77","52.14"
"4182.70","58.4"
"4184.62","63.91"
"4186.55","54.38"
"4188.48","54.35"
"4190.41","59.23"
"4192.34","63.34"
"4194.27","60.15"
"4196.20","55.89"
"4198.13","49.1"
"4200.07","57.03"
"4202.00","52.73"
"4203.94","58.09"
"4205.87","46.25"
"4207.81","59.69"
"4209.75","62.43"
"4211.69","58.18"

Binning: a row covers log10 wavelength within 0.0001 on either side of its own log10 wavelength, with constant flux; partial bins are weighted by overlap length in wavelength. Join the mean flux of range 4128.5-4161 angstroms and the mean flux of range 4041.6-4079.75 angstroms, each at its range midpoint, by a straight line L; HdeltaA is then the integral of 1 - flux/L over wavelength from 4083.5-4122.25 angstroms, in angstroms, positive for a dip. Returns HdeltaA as 1.4 angstroms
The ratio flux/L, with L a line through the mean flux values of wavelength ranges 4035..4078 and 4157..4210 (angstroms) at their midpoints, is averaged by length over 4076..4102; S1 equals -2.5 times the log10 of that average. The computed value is 0.03 mag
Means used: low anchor 53.7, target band 52.6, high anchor 55.5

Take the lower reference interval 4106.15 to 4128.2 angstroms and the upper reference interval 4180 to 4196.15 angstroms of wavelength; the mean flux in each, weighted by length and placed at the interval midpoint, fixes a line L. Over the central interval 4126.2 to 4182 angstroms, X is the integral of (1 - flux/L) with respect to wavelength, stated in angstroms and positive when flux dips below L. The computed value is 3.2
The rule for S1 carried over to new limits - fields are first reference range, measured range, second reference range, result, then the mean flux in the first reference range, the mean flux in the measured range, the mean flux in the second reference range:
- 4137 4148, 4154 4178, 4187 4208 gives 0.07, 59.1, 53.9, 55.8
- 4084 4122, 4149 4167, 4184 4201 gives 0.02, 51.6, 54.4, 57.3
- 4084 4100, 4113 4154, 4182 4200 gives 0.03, 54.1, 53.9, 57.6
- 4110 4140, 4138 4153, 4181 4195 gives 0.04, 54.9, 53.9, 58.7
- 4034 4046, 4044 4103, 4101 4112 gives 0.00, 56.2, 52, 48.3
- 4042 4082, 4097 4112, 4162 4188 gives 0.13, 53.2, 47.5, 54.5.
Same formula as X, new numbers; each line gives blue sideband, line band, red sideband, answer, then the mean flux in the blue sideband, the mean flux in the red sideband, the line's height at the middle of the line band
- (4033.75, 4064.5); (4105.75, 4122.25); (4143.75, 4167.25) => 0.44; 54.7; 54.9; 54.8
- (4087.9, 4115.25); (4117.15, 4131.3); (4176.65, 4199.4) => -0.72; 51.7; 56.8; 53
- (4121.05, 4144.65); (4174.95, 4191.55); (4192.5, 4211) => -0.02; 56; 56.1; 56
